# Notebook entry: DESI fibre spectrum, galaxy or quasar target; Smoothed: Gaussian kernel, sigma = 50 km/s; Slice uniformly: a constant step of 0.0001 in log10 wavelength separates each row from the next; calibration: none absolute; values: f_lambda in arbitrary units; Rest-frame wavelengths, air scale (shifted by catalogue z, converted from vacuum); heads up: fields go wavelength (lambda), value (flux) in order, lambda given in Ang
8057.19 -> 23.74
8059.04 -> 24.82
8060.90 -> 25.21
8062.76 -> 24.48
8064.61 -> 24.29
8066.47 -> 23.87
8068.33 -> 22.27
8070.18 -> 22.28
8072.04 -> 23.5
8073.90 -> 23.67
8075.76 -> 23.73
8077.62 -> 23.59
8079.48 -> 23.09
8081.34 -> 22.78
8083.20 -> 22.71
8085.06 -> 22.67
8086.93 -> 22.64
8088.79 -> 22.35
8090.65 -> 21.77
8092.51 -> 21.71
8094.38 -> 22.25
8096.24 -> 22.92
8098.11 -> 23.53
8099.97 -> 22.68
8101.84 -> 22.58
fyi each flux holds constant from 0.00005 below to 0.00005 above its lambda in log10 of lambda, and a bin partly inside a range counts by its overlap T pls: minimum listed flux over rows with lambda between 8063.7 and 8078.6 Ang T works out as 22.27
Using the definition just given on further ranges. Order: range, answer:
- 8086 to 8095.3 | 21.71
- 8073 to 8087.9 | 22.64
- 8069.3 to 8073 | 22.28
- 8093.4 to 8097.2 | 22.25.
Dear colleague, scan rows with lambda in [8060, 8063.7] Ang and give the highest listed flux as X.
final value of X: 25.21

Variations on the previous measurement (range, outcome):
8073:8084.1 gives 23.73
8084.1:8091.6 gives 22.67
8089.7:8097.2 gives 22.92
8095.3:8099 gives 23.53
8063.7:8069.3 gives 24.29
